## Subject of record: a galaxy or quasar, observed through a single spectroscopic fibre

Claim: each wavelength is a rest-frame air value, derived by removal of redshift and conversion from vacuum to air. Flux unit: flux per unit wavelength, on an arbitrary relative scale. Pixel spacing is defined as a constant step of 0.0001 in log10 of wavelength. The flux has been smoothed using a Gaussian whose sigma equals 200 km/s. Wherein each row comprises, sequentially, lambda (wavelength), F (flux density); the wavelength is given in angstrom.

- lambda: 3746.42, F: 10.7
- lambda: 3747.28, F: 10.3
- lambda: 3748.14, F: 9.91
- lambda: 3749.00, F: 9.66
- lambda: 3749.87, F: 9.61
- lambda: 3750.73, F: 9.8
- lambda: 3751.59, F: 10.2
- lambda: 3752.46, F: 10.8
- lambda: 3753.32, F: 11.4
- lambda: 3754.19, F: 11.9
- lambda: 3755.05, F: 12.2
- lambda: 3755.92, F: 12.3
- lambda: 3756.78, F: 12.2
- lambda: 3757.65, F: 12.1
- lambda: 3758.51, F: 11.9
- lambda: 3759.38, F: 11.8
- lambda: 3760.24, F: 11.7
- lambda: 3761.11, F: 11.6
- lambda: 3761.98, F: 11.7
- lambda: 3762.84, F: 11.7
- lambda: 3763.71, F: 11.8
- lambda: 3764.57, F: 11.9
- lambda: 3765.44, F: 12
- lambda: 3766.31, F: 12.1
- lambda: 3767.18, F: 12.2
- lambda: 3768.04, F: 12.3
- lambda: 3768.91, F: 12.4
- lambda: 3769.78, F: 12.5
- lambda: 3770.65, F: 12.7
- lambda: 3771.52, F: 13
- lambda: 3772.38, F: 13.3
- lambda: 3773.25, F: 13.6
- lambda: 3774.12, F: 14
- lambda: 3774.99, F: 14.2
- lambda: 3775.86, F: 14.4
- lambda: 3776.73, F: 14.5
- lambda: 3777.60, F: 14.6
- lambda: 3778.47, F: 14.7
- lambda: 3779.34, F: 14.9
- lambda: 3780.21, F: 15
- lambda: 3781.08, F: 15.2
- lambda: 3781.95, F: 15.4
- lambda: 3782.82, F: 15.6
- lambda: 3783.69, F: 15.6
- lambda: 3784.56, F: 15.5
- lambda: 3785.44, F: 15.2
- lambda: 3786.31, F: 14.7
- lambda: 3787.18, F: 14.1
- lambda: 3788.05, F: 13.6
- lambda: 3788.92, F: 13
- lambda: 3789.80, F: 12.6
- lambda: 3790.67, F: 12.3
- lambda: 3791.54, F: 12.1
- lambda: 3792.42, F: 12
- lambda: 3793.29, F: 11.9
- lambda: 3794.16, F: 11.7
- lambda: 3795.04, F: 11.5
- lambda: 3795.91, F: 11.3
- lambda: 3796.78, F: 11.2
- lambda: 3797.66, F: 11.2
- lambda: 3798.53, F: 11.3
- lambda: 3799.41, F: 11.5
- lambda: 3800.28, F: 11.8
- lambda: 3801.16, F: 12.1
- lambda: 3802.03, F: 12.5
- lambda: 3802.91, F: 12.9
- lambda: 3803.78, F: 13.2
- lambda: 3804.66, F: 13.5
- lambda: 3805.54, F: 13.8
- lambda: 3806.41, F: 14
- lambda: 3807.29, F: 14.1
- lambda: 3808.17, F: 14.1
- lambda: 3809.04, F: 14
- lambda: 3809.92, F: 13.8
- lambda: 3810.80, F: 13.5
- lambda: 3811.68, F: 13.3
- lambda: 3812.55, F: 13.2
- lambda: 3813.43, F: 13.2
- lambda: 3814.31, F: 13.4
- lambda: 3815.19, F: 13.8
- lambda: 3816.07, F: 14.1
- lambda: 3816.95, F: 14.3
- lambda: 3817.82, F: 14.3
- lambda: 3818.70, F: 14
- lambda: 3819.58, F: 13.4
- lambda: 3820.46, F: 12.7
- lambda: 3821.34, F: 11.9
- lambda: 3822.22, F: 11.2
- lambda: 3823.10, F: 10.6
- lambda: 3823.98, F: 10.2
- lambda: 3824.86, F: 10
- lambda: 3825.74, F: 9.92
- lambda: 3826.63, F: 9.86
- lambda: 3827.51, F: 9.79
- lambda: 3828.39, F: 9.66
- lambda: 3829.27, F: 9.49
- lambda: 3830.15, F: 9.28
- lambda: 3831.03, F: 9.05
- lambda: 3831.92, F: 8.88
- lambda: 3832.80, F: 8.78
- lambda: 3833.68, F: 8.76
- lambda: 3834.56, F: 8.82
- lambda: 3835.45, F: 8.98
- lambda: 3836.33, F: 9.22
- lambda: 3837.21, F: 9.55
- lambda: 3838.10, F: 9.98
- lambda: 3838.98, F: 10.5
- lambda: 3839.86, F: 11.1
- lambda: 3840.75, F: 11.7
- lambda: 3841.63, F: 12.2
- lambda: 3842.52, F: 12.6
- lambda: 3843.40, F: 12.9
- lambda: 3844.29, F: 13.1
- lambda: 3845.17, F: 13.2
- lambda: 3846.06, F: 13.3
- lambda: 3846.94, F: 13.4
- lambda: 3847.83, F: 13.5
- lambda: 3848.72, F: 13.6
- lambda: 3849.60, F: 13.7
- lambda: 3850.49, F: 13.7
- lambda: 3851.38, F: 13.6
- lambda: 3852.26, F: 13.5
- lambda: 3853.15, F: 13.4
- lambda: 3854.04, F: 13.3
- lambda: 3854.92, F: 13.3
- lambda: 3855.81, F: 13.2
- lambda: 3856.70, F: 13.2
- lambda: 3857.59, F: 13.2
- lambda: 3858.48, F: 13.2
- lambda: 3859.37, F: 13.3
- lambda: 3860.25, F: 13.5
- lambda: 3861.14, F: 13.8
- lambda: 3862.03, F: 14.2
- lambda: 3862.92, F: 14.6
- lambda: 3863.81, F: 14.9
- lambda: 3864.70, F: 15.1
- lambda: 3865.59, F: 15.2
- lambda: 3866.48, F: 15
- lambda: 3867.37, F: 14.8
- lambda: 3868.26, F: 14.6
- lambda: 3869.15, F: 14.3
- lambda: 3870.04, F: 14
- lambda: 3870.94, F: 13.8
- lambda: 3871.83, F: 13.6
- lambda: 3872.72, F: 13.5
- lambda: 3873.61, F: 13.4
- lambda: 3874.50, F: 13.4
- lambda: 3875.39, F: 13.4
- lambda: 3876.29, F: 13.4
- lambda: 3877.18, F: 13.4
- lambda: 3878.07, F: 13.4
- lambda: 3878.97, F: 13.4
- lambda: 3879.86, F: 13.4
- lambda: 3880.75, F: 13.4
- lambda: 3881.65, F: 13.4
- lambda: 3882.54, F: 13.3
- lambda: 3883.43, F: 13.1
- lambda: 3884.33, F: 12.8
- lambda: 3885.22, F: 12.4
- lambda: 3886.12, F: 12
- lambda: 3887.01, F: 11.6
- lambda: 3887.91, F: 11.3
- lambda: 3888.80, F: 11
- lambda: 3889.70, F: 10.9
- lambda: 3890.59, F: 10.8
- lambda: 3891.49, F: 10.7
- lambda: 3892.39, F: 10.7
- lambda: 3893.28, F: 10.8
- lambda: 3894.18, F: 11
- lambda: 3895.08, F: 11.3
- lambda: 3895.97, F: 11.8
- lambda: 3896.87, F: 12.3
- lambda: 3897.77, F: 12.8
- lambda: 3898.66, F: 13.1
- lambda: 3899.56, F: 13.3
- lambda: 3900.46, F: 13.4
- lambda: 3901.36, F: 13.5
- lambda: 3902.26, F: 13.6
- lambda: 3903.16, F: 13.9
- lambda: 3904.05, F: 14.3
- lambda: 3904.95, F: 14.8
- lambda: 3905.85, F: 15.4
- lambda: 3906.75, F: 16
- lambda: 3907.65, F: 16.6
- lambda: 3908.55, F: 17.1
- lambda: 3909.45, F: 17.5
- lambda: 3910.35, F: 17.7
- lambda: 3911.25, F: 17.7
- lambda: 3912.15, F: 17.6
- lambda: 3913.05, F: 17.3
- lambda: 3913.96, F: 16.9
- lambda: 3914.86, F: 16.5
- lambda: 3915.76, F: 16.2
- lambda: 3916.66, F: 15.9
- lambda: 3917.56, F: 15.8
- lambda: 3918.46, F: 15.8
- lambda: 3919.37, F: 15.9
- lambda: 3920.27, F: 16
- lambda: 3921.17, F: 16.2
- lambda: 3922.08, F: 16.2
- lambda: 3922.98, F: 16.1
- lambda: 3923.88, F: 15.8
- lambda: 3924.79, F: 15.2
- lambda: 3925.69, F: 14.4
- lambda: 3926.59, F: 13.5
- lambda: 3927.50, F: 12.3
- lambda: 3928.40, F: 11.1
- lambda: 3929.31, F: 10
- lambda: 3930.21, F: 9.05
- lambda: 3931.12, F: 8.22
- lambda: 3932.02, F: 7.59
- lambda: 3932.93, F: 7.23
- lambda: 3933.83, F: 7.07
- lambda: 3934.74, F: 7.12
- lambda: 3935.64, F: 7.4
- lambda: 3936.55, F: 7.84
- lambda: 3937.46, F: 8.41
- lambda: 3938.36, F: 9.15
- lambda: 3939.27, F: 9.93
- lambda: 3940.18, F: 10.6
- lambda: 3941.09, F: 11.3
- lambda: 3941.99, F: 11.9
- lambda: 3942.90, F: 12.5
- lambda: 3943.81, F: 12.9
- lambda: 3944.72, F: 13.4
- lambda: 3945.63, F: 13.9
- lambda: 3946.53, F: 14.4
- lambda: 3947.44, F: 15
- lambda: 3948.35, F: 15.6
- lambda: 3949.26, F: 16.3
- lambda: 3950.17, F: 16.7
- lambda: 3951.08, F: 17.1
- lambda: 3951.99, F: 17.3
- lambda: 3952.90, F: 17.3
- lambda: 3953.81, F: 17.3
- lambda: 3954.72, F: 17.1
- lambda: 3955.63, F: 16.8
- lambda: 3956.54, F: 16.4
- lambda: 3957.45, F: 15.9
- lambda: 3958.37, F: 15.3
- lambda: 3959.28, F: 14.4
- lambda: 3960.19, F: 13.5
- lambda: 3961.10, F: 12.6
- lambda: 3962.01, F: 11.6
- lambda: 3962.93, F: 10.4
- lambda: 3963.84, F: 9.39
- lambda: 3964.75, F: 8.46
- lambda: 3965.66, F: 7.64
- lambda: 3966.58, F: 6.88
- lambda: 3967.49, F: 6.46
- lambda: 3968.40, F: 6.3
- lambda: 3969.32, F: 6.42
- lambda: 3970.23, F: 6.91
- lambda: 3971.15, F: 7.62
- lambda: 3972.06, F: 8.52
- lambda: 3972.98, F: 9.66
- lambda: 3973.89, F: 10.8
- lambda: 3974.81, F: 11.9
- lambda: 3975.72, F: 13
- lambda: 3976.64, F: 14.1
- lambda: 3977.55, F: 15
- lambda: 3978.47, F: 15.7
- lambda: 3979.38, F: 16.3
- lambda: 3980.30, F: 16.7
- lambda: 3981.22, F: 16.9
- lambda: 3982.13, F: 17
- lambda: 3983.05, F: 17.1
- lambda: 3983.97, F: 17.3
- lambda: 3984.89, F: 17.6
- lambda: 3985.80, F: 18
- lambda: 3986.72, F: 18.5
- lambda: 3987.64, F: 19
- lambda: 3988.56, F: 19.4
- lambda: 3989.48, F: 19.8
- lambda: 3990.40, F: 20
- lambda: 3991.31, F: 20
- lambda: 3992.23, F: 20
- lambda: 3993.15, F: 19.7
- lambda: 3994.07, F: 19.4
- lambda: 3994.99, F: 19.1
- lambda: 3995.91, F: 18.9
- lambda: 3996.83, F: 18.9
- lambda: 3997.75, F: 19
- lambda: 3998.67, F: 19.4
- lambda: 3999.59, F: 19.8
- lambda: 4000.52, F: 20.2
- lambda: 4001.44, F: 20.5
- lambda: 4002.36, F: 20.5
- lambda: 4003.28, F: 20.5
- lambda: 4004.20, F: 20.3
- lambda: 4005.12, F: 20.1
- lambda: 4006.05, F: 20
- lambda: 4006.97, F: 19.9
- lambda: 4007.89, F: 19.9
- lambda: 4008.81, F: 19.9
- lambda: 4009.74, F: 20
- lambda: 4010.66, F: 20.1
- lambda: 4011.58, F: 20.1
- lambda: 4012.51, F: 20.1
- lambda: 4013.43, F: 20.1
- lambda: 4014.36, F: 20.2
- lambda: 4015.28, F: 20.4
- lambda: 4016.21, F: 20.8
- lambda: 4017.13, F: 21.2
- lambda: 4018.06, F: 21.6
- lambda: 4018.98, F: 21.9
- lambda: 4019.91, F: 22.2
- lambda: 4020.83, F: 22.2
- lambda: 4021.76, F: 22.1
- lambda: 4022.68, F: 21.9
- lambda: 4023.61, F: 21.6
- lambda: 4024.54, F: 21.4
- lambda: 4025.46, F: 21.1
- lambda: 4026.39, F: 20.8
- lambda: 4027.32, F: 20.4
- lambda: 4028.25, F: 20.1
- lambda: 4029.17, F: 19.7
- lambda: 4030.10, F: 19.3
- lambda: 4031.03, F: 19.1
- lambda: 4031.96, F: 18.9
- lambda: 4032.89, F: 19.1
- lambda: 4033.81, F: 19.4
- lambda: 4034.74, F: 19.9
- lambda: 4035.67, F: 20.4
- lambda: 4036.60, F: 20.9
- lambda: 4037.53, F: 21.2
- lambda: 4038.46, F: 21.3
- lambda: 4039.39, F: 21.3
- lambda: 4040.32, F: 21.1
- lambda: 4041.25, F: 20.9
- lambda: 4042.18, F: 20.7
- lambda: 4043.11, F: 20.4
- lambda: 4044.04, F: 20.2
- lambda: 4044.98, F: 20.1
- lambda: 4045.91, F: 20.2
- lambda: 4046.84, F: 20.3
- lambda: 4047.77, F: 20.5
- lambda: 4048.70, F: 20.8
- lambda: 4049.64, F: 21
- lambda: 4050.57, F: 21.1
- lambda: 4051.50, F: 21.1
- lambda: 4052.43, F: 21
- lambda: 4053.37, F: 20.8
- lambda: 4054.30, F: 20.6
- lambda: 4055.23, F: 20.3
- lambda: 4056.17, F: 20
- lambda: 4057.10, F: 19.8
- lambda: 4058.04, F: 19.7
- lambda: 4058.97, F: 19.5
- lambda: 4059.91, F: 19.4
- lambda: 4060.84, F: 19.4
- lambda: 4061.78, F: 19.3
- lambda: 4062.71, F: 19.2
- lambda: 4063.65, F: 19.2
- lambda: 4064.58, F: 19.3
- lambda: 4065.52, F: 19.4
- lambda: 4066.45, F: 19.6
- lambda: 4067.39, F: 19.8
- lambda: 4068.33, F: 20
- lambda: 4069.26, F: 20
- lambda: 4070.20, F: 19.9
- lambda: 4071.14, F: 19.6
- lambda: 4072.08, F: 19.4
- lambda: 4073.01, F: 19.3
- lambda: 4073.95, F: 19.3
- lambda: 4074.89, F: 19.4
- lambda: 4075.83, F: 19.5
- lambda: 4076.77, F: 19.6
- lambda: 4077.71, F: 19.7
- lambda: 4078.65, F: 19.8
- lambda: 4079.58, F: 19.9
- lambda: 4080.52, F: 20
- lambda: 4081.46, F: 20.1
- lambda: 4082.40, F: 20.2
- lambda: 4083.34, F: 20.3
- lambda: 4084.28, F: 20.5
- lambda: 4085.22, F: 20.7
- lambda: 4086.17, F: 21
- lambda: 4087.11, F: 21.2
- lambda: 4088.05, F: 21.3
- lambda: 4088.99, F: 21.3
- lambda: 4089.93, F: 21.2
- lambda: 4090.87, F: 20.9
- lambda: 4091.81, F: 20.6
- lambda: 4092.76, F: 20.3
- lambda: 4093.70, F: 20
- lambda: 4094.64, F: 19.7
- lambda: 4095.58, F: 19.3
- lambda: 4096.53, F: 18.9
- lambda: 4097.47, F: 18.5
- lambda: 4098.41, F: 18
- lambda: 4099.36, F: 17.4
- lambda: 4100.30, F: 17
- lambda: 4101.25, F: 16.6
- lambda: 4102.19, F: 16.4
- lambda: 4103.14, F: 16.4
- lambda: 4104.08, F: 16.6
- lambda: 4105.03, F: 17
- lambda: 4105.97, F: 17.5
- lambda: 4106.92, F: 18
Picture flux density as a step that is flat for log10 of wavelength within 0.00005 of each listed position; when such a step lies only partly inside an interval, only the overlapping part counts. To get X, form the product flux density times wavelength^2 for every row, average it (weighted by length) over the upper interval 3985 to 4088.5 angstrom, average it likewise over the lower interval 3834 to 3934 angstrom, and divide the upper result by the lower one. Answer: 1.63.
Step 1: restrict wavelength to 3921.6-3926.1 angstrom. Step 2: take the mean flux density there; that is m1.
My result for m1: 15.5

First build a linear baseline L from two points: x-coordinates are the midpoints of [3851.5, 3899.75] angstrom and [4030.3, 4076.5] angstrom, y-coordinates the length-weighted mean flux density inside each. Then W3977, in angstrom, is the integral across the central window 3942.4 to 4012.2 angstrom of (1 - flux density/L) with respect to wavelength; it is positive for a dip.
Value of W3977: 5.53 angstrom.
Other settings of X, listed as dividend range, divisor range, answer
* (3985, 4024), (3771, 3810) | 1.68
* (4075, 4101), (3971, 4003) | 1.22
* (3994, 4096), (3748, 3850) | 1.87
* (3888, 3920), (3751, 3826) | 1.18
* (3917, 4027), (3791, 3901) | 1.34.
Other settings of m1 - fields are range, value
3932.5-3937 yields 7.34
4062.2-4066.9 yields 19.4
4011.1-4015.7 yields 20.2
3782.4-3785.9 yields 15.4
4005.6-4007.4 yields 20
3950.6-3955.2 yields 17.2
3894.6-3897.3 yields 11.8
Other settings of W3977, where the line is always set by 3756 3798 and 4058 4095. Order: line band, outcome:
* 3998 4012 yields -1.3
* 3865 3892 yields 4.0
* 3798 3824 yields 1.5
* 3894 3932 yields 4.1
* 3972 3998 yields 1.4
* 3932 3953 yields 6.1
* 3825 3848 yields 6.1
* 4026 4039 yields -0.7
